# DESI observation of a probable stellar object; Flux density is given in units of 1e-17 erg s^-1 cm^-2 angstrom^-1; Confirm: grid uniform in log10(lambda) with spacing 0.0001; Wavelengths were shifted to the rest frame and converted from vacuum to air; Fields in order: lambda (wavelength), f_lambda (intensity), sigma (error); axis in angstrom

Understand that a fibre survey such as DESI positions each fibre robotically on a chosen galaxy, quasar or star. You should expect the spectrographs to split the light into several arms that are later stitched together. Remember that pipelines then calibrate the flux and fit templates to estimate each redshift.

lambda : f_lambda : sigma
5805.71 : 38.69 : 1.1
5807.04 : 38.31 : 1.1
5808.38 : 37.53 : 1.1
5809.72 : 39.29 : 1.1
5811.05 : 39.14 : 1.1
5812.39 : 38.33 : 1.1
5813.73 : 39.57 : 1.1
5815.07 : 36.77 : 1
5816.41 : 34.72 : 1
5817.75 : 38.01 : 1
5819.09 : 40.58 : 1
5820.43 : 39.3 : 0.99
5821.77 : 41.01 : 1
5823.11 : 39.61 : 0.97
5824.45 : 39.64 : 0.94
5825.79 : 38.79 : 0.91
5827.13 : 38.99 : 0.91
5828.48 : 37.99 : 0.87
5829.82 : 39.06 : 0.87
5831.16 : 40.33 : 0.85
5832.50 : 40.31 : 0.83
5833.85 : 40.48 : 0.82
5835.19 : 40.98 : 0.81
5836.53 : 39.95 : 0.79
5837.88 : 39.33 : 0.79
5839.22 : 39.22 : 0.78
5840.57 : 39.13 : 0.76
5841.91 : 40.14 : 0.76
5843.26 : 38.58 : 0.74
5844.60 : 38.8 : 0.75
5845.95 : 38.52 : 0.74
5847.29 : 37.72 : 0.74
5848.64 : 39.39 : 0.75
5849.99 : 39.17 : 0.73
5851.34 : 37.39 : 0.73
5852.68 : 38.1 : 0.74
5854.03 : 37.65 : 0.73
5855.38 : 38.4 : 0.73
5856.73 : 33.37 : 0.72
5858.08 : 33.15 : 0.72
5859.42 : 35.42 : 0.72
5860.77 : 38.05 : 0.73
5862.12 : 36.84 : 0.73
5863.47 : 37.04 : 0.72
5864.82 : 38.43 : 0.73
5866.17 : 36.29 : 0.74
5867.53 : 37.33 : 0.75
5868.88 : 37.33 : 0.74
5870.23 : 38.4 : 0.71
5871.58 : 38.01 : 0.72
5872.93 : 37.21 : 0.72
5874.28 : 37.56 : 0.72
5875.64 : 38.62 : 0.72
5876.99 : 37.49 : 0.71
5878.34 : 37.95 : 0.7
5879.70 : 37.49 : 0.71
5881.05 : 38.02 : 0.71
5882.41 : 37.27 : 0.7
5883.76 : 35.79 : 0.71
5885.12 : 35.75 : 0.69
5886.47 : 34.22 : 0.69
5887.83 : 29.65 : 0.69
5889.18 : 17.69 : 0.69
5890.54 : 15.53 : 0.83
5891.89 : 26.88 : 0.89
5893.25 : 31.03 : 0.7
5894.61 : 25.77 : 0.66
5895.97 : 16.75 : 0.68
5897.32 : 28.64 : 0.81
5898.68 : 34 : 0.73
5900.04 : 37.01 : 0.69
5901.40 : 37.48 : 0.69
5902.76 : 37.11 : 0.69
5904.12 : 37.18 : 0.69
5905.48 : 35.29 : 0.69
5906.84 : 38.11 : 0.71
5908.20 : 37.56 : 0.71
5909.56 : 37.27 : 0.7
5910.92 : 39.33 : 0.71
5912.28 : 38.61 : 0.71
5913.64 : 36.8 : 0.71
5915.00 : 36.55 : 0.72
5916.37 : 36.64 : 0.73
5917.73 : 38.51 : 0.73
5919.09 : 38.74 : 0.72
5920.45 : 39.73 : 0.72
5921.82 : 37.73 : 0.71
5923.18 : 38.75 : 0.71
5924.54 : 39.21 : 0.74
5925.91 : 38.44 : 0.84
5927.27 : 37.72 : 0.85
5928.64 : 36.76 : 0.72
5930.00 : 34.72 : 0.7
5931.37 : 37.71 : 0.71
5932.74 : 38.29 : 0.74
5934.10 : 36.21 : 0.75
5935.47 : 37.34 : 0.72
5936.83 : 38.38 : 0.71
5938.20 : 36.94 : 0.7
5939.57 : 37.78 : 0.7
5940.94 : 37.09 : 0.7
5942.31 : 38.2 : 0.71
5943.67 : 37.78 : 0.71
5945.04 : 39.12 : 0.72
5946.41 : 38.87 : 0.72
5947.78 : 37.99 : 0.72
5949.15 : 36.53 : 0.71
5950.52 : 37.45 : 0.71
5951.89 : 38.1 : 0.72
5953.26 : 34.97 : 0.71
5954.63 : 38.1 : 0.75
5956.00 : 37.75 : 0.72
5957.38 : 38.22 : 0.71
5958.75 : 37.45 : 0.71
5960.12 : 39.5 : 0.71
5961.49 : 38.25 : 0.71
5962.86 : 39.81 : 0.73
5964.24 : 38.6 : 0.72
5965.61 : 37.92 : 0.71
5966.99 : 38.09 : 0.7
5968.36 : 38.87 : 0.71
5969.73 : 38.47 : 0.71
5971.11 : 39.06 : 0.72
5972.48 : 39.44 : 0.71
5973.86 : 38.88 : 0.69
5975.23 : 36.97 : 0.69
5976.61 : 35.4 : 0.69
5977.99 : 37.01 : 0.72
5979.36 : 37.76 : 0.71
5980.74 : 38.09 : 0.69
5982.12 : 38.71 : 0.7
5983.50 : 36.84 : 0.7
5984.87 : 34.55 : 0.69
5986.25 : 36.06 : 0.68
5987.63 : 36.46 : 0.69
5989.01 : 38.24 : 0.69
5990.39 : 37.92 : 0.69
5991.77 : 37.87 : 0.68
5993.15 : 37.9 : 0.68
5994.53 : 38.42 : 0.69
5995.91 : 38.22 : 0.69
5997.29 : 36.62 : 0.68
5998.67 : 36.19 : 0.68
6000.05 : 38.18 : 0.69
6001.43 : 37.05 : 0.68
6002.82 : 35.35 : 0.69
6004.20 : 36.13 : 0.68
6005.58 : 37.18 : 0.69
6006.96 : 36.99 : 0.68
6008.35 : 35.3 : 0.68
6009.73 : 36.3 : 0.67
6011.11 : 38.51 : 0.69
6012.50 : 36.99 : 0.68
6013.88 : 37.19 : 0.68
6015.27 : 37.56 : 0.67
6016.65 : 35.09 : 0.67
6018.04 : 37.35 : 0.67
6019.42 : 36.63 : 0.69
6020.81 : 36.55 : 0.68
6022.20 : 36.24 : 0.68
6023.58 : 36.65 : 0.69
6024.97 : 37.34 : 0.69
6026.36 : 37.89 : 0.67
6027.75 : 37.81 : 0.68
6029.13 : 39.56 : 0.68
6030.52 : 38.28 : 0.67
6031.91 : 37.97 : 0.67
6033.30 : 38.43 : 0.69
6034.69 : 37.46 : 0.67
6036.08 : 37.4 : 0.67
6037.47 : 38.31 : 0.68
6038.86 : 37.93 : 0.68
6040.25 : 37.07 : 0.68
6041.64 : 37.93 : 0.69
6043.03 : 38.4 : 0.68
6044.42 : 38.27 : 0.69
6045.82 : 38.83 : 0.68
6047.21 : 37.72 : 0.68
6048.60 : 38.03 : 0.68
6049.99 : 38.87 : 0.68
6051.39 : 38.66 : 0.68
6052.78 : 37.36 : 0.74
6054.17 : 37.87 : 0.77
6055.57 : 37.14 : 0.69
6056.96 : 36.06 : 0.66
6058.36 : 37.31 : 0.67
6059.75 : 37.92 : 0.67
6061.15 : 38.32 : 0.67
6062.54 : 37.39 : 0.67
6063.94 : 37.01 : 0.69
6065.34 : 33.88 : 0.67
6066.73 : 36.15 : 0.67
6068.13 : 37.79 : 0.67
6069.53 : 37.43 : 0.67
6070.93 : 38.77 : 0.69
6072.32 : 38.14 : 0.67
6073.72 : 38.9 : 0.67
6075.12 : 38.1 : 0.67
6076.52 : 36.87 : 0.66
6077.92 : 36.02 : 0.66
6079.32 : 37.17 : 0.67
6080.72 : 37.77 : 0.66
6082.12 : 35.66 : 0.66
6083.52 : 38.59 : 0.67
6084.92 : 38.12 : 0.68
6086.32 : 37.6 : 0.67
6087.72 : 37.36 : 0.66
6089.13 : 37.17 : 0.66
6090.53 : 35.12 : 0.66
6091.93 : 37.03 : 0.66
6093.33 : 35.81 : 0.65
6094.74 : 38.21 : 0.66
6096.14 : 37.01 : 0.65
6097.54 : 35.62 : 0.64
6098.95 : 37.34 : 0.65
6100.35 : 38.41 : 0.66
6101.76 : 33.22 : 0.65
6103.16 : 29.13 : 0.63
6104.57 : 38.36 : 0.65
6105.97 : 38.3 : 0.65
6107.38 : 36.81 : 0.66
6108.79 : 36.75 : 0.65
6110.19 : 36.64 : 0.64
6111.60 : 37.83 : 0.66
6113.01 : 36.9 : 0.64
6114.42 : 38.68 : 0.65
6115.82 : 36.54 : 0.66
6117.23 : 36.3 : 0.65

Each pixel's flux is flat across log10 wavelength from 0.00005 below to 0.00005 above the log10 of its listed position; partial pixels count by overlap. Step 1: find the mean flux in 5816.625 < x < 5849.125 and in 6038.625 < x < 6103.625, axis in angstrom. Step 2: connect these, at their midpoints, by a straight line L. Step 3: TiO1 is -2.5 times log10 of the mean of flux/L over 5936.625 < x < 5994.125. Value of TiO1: 0.01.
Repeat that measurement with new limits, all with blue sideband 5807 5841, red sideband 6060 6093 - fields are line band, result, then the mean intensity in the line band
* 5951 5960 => 0.016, 37.6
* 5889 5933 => 0.113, 34.6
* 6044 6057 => -0.016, 38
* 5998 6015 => 0.028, 36.8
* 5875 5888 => 0.064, 36.5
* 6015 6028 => 0.023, 36.9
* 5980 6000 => 0.016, 37.3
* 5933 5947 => 0.013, 37.8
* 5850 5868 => 0.058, 36.8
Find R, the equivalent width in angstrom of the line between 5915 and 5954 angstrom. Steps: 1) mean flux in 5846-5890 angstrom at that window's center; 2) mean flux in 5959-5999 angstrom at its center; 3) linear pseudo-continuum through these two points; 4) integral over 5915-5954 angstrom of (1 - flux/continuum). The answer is -0.5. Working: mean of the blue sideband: 36.3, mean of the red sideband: 37.8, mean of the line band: 37.7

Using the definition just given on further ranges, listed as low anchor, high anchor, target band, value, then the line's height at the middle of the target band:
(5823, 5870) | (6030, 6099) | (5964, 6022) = 0.7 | 37.7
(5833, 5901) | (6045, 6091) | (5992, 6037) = -0.4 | 36.9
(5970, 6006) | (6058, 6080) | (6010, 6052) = -0.4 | 37.3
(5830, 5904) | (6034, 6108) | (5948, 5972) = -1.1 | 36.4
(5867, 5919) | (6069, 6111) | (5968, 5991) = -1.3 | 35.5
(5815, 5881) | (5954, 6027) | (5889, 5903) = 3.6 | 38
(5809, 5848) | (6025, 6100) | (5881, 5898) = 4.6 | 38.7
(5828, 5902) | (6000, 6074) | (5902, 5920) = -0.7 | 36.2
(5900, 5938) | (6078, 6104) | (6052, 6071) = -0.2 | 36.7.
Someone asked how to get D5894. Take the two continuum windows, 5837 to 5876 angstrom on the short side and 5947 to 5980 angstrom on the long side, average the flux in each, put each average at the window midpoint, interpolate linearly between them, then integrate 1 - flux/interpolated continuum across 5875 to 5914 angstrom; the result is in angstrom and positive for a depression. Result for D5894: 4.53 angstrom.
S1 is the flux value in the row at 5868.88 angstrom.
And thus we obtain 37.33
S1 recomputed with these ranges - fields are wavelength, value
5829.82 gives 39.06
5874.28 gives 37.56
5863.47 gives 37.04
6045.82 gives 38.83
